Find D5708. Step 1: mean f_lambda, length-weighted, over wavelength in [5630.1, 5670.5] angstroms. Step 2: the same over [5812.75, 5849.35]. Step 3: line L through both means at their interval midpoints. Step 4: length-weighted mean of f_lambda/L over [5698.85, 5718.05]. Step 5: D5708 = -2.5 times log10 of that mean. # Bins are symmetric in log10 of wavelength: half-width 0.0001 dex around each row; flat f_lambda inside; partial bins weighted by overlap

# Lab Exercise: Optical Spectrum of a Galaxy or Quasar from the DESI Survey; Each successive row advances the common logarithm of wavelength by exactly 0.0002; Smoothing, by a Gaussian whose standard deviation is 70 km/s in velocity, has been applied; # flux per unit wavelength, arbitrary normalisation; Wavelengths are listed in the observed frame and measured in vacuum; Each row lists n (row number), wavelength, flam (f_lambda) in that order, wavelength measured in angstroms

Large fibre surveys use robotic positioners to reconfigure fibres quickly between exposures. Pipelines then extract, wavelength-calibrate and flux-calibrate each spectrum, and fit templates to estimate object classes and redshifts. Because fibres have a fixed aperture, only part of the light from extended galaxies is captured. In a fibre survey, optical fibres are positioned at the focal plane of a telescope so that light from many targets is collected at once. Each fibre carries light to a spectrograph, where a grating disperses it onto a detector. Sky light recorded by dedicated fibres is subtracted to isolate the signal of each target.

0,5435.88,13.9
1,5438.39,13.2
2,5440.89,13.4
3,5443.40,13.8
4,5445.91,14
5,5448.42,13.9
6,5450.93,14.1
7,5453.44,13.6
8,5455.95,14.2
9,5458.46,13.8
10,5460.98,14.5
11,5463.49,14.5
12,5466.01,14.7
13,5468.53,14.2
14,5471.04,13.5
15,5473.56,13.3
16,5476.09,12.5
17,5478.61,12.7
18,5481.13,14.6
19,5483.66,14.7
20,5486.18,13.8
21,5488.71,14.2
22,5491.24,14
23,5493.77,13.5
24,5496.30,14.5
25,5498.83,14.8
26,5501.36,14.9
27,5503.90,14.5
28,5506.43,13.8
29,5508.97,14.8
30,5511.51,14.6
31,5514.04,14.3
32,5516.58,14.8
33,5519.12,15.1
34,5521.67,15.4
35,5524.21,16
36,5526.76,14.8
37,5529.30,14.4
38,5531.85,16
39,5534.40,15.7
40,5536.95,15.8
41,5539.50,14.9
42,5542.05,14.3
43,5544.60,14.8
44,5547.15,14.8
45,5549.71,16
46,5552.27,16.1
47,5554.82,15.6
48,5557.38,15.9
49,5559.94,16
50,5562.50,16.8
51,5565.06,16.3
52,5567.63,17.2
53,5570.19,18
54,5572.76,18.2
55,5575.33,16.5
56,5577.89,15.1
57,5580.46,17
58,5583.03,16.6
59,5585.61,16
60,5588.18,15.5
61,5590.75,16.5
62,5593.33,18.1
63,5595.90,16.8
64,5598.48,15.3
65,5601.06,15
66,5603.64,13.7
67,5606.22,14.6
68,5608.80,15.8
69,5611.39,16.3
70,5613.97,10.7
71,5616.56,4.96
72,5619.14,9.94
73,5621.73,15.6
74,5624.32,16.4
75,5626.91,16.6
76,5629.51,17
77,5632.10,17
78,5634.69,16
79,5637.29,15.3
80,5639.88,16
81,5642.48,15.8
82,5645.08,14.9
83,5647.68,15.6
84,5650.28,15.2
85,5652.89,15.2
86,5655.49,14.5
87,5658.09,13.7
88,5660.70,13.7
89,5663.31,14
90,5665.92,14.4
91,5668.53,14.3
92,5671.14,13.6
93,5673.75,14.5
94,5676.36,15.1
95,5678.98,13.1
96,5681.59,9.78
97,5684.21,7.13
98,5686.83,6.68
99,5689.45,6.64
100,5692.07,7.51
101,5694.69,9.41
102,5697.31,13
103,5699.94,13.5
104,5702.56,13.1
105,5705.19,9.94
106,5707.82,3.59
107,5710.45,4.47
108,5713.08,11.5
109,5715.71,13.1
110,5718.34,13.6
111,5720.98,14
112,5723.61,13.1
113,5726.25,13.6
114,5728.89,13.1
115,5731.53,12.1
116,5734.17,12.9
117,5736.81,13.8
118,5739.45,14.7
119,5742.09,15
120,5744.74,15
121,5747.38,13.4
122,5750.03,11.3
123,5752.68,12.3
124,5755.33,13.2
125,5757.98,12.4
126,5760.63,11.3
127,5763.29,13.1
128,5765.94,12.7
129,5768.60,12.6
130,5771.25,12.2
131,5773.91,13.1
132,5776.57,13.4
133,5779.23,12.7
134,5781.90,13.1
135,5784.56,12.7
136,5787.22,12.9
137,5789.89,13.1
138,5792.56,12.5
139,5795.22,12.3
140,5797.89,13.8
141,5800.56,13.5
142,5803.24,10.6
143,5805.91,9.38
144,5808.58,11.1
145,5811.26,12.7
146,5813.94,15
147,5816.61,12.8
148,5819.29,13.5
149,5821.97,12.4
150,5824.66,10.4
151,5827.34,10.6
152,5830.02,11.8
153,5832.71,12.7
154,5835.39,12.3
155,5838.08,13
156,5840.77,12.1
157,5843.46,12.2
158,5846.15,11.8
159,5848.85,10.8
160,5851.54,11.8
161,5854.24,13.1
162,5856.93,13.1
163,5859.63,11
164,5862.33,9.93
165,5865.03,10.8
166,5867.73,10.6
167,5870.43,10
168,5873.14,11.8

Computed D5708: 0.37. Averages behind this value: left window 15.1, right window 12.3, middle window 10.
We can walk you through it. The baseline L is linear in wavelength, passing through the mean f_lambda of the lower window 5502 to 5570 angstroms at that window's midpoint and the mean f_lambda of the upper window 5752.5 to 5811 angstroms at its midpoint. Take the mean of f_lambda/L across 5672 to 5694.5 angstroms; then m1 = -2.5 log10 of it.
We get 0.328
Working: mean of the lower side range 15.4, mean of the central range 10.1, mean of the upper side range 12.5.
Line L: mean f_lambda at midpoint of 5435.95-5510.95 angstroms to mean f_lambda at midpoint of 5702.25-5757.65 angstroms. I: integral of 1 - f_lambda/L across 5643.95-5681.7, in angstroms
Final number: -4.6 angstroms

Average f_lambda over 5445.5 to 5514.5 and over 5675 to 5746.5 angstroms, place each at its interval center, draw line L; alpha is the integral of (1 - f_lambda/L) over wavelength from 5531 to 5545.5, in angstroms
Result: -2.0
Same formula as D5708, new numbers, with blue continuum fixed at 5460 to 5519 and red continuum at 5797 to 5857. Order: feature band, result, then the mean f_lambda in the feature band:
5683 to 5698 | 0.50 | 8.22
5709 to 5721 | 0.17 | 11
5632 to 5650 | -0.18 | 15.7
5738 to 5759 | -0.07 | 13.4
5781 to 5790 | -0.04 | 12.9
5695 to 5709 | 0.21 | 10.6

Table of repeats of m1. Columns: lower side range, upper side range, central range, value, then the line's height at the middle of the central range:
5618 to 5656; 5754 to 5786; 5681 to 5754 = 0.20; 13.8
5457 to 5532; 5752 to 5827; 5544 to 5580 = -0.17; 13.9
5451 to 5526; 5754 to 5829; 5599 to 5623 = 0.04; 13.5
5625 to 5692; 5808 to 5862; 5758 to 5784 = 0.01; 12.7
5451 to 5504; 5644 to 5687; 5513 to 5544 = -0.09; 13.9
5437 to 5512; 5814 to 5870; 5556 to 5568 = -0.21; 13.5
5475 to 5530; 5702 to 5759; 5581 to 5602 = -0.20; 13.6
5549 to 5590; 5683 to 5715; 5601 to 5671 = -0.16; 12.6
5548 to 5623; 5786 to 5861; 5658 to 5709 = 0.24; 14.1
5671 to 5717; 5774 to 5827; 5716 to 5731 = -0.23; 10.9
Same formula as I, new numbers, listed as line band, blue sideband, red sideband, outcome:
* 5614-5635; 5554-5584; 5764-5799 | 2.30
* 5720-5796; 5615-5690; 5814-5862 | -1.59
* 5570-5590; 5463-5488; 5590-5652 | -2.59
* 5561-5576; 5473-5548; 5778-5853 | -3.25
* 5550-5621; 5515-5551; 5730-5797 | -3.18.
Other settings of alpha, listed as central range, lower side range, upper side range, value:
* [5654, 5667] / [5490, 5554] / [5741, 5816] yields -0.3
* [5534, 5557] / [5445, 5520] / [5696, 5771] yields -2.8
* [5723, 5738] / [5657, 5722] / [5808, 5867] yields -2.1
